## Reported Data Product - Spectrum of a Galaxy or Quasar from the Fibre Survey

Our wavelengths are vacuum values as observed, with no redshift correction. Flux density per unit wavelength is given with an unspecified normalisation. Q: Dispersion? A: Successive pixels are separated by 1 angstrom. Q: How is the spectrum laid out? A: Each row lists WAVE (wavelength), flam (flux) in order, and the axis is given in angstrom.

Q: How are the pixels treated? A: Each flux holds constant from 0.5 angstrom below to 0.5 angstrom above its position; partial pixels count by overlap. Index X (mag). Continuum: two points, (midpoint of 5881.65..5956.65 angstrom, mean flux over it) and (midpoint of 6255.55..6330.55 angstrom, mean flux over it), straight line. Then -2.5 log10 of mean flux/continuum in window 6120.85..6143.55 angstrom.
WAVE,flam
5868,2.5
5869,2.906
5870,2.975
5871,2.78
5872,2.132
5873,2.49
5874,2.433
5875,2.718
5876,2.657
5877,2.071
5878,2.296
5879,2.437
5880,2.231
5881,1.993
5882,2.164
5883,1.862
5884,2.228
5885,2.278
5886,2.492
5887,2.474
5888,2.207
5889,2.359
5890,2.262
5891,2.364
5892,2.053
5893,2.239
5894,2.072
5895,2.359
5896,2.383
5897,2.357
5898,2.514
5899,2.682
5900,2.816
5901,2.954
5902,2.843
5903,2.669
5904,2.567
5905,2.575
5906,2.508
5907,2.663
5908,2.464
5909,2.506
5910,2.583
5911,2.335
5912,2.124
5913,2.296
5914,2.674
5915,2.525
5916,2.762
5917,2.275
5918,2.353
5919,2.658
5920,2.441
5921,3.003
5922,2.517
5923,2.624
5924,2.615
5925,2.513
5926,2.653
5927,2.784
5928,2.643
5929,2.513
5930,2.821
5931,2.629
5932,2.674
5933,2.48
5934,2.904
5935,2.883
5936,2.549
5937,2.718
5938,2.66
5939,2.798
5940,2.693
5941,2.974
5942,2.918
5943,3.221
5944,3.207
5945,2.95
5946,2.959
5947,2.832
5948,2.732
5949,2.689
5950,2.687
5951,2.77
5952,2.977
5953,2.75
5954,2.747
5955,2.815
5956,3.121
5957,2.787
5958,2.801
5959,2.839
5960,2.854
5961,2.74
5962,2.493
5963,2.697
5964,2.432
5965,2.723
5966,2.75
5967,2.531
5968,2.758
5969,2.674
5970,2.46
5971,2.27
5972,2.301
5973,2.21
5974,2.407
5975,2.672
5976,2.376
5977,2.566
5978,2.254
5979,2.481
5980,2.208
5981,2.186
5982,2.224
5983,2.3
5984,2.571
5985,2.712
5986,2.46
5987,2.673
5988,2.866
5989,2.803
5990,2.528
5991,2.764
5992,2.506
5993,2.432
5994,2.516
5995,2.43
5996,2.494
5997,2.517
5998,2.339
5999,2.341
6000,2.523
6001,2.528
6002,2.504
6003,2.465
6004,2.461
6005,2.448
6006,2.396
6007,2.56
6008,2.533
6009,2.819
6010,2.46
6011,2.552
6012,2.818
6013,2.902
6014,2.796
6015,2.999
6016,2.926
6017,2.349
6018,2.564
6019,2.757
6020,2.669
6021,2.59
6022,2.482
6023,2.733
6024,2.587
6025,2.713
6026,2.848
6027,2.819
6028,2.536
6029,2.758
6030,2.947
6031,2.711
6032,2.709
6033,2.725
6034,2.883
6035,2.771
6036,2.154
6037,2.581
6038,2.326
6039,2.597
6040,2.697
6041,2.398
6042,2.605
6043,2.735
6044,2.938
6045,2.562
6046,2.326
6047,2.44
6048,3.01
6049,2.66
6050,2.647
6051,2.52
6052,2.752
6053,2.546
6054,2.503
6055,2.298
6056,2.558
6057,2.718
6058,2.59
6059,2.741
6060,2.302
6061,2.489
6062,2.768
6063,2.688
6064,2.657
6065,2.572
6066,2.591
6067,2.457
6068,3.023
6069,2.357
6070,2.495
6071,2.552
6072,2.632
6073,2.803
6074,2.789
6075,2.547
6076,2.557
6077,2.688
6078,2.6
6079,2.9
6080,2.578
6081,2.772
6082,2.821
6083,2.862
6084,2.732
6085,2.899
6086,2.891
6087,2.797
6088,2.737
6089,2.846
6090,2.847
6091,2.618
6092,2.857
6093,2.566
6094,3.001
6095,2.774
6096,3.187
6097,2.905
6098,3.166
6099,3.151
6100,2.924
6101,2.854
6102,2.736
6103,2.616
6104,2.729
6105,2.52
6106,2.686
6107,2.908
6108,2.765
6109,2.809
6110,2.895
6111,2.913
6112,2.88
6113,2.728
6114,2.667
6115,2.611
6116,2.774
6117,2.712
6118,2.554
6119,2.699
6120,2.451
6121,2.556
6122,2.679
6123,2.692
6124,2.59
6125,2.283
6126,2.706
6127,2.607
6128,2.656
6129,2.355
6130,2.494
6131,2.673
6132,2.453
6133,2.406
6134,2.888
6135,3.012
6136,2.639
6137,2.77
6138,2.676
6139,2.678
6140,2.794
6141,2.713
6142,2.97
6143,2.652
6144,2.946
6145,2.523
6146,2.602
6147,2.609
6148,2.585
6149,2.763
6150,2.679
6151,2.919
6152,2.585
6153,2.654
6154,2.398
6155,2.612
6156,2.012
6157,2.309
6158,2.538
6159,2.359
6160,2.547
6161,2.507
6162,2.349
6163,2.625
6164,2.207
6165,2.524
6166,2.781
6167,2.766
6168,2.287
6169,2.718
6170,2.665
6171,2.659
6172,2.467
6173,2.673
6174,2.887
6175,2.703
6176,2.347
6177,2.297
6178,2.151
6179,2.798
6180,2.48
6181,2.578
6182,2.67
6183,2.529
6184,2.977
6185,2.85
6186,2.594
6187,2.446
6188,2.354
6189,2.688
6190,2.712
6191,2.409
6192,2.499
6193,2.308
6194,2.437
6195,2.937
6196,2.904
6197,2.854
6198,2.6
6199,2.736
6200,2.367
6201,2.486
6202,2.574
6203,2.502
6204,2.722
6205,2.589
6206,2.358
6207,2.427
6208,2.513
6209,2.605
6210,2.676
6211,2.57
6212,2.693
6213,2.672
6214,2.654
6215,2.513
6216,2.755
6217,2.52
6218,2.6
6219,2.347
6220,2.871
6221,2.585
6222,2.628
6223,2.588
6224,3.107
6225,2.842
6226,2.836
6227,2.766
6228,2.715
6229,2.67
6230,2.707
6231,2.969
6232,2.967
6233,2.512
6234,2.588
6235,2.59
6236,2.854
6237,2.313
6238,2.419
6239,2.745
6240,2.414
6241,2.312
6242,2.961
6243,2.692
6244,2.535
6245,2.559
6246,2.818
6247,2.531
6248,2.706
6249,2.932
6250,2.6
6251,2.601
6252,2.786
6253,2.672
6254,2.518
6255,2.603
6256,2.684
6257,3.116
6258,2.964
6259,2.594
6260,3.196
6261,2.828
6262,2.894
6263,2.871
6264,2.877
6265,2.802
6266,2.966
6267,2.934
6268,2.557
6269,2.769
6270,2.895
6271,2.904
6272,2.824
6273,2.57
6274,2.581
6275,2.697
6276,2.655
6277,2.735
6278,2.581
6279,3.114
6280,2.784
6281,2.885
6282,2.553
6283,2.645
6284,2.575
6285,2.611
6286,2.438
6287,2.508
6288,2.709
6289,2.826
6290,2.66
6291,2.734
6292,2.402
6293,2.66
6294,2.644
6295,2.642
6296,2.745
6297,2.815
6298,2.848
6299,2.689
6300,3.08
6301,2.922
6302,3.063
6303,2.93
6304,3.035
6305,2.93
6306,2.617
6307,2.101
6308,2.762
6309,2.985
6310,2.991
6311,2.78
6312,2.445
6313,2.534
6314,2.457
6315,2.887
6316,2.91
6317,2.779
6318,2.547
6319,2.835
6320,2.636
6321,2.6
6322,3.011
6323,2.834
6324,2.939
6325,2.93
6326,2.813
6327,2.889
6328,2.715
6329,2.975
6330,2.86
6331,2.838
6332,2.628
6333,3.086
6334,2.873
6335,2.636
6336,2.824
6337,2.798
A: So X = 0.02 mag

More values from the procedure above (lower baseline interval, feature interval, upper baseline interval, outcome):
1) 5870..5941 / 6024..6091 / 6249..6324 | -0.02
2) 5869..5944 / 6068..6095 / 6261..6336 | -0.04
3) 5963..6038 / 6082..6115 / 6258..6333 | -0.07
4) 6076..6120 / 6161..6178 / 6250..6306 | 0.09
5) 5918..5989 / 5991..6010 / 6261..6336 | 0.08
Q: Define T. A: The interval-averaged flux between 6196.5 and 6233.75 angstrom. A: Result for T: 2.65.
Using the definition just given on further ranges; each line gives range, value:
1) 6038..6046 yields 2.61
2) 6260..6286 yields 2.77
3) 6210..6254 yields 2.67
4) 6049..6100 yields 2.71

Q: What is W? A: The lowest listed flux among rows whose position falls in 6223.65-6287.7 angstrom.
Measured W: 2.312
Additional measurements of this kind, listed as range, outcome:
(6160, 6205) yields 2.151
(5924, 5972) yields 2.27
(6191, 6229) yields 2.308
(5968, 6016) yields 2.186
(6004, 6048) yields 2.154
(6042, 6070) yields 2.298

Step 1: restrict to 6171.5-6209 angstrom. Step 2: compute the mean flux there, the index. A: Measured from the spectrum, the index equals 2.58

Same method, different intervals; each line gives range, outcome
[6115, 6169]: 2.6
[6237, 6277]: 2.73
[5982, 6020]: 2.58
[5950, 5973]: 2.68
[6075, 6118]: 2.79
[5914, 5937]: 2.63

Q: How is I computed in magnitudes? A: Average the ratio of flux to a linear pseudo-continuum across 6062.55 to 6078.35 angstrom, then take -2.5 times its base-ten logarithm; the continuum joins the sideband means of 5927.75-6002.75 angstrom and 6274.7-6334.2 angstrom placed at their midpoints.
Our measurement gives 0.020 mag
